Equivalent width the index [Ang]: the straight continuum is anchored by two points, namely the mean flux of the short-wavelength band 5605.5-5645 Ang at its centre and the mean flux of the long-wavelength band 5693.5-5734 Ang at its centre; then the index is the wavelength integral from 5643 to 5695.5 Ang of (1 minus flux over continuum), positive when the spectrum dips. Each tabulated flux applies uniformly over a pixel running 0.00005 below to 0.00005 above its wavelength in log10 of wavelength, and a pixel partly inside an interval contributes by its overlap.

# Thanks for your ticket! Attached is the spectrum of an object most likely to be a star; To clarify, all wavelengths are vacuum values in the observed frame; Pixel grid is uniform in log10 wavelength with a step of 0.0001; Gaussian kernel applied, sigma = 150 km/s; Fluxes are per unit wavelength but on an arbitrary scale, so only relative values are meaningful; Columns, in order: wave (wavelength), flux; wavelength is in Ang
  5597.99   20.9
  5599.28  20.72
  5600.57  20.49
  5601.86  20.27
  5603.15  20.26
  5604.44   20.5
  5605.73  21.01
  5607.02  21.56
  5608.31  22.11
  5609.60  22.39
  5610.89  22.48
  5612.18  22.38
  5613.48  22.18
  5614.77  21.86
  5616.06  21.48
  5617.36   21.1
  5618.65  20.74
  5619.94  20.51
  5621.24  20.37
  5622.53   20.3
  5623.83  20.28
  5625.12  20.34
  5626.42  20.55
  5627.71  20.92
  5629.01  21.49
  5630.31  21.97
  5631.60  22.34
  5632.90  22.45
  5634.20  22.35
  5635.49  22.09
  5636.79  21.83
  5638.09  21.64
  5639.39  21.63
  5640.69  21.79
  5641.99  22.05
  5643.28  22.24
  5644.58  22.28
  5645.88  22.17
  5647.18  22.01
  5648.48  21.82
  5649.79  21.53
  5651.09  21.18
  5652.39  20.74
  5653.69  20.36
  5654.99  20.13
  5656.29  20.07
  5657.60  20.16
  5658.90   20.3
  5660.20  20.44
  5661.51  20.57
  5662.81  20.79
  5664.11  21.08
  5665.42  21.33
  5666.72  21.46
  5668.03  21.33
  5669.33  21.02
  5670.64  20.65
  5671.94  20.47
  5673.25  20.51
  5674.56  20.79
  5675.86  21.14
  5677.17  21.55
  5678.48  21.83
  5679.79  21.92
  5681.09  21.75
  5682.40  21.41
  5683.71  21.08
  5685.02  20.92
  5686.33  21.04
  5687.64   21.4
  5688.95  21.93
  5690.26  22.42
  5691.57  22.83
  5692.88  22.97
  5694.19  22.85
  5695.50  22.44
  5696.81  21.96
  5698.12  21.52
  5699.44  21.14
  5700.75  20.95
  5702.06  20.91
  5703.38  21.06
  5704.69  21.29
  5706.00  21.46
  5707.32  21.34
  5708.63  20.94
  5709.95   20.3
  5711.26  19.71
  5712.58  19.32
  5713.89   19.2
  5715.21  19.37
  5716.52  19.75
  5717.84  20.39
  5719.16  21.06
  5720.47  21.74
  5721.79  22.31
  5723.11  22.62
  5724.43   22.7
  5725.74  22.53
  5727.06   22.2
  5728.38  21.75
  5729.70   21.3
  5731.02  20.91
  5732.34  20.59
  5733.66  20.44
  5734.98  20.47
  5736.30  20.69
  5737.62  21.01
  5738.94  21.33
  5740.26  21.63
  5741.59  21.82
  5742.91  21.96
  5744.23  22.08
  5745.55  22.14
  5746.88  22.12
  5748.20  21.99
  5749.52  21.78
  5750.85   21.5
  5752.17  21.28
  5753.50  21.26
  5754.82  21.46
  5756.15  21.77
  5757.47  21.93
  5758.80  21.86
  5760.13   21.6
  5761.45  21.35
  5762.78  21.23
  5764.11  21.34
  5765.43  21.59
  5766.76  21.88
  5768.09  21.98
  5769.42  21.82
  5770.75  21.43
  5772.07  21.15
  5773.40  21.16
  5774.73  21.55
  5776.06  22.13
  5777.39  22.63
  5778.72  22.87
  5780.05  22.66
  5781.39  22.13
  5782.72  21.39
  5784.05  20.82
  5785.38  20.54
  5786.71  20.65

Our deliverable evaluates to 0.1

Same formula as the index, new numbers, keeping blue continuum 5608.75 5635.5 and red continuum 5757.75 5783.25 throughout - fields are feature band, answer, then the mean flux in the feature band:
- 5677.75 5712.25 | 0.19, 21.5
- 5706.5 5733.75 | 0.85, 21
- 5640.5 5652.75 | -0.17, 21.8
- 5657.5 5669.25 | 0.37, 20.9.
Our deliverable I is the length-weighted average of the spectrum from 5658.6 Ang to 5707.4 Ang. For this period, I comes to 21.4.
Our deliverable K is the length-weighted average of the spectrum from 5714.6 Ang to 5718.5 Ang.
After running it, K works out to 19.8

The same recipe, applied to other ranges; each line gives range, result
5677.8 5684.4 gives 21.6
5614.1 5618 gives 21.5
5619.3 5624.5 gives 20.4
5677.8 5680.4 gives 21.8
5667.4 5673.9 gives 20.8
